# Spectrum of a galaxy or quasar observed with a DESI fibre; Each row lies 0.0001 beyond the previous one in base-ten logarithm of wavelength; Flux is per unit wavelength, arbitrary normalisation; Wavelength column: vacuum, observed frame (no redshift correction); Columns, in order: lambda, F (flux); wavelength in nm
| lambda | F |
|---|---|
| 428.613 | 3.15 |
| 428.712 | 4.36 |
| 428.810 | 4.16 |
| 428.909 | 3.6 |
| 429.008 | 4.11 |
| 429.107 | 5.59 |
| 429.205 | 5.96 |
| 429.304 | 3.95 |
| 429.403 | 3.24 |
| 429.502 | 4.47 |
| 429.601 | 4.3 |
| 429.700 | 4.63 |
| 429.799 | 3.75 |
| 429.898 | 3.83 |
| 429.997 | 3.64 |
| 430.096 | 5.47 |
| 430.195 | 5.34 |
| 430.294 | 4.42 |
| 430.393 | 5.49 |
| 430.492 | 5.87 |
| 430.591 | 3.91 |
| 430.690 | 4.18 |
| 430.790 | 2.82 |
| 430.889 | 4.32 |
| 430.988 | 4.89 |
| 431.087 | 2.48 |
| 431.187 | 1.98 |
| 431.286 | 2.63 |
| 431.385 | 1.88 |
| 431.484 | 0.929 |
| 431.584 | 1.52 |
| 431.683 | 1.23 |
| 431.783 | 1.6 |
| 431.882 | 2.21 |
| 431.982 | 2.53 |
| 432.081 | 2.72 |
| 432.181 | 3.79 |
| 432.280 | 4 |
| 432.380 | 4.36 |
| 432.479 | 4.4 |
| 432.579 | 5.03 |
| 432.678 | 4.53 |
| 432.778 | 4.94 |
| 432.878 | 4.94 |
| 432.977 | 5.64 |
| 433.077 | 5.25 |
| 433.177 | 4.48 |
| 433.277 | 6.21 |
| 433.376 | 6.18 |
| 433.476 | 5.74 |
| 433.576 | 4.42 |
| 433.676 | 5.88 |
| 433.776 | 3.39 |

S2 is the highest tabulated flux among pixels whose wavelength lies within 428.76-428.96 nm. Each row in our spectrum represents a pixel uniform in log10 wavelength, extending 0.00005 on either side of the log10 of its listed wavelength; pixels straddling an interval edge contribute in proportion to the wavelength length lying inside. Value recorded 4.16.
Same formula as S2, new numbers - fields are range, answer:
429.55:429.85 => 4.63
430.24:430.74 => 5.87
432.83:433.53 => 6.21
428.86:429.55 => 5.96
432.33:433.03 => 5.64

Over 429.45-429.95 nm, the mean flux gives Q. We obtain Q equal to 4.19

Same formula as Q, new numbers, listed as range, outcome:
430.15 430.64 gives 5.01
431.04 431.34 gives 2.35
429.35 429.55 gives 3.85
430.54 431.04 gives 4.02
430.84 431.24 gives 3.41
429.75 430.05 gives 3.76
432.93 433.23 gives 5.12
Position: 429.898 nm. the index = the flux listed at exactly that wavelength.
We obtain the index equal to 3.83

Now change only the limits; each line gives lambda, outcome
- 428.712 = 4.36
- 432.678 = 4.53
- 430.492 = 5.87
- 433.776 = 3.39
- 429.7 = 4.63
